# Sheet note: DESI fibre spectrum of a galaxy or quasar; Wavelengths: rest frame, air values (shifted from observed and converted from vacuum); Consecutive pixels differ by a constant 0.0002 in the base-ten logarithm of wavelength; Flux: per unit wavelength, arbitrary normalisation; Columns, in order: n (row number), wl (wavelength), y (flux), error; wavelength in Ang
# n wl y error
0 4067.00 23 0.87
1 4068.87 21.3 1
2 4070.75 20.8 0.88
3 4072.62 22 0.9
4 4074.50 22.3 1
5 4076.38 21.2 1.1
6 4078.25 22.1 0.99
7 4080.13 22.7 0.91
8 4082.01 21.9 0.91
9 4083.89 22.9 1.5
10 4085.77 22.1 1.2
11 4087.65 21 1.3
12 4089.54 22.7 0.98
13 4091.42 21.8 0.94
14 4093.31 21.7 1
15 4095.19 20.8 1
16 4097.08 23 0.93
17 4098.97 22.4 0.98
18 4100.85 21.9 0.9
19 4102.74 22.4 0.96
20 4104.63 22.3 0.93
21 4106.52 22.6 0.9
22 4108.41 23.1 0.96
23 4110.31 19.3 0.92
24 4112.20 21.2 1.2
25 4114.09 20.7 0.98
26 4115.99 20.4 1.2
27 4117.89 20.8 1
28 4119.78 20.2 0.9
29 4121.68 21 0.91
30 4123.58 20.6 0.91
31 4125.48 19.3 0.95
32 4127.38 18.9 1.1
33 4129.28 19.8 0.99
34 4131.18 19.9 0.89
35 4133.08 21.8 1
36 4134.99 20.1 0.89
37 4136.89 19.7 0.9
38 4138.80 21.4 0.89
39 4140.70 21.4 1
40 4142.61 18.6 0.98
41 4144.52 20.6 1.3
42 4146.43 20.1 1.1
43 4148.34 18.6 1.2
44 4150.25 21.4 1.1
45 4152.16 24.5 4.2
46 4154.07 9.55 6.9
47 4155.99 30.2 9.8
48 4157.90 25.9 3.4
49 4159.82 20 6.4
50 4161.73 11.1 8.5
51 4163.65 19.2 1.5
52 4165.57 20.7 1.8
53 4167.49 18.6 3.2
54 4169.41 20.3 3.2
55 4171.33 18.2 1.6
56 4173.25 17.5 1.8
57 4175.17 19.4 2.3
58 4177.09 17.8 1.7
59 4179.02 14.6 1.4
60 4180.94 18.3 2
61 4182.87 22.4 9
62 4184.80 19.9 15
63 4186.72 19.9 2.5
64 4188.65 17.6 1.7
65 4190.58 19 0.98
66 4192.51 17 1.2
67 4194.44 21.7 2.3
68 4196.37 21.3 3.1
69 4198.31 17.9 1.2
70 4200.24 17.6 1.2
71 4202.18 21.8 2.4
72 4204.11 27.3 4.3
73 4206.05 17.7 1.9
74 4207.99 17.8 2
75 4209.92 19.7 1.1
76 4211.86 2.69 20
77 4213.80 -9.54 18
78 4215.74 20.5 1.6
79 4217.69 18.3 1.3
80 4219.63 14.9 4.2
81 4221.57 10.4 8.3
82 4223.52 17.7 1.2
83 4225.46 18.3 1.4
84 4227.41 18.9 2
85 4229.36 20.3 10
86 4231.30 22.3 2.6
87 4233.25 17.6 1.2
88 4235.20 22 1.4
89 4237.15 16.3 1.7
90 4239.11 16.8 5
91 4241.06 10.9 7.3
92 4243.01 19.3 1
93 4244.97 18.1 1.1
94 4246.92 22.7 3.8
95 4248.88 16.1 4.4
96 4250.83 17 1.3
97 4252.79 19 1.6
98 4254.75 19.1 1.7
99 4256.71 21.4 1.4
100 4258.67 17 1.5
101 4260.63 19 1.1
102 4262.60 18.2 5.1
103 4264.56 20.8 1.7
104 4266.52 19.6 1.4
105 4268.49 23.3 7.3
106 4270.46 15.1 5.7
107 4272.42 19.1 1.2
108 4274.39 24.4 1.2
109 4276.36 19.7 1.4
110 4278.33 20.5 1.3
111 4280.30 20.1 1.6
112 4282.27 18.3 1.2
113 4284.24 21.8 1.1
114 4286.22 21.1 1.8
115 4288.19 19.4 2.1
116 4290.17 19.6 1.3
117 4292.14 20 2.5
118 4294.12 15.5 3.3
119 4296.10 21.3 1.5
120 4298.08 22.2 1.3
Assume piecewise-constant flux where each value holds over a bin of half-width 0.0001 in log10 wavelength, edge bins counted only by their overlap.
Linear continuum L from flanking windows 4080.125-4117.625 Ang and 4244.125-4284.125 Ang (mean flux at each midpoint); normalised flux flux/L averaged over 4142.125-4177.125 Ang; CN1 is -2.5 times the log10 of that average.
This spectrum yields 0.07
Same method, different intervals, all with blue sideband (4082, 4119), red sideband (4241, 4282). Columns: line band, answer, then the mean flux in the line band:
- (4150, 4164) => 0.034 mag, 20.2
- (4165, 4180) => 0.128 mag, 18.3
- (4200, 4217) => 0.318 mag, 15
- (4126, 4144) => 0.054 mag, 20.2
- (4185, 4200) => 0.063 mag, 19.2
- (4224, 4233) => 0.005 mag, 19.7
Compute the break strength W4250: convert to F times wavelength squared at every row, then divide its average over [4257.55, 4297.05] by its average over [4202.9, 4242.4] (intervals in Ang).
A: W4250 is 1.3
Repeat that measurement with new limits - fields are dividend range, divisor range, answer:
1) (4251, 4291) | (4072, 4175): 1.02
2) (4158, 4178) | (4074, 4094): 0.88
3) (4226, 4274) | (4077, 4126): 0.94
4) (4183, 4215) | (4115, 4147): 0.87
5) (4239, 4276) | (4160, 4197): 1.05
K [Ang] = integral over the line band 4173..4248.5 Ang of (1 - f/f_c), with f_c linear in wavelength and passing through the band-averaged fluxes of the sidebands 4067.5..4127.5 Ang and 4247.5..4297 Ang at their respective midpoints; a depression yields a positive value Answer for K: 9.94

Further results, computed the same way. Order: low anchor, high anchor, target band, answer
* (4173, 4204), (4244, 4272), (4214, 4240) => 2.60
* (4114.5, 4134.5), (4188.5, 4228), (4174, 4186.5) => -0.70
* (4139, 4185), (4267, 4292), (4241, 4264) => 1.78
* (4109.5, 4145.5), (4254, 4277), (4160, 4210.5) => 2.61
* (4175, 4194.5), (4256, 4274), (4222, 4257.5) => 1.46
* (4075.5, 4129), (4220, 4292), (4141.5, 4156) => 0.60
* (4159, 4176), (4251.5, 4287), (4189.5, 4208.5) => -1.17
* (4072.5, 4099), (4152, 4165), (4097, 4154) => 0.26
